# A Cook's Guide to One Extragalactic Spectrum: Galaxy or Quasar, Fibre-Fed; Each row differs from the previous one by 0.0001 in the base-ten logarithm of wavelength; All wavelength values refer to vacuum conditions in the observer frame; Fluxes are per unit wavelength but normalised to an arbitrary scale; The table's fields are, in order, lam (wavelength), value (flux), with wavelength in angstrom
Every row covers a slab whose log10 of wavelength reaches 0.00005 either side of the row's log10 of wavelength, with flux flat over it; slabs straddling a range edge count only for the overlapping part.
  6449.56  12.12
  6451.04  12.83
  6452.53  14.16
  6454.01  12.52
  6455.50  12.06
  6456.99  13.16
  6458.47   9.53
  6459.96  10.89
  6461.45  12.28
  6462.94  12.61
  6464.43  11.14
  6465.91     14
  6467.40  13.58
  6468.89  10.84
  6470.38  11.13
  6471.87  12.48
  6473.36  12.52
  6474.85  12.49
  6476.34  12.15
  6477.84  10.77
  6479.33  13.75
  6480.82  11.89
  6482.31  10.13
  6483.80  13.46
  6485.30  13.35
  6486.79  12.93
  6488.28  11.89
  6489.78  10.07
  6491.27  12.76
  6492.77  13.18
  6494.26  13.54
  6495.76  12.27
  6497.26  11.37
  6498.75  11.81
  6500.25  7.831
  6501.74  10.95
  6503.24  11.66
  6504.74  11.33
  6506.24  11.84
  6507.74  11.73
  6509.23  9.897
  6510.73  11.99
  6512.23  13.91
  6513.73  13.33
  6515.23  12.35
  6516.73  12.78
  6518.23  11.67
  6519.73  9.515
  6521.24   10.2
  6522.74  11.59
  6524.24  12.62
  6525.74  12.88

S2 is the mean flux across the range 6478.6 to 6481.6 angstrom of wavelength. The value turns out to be 12.8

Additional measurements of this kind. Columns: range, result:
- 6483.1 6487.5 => 13.2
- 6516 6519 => 12.2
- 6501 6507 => 11.4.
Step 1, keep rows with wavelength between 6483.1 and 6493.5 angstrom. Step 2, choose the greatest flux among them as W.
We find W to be 13.46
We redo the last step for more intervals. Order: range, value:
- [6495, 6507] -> 12.27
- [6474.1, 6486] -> 13.75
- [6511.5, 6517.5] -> 13.91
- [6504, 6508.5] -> 11.84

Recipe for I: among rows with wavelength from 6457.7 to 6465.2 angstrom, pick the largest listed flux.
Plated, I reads 12.61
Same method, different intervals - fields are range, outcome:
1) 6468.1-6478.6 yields 12.52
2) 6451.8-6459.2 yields 14.16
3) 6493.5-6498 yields 13.54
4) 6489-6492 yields 12.76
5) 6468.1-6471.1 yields 11.13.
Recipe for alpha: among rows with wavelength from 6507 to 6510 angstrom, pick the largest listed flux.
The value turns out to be 11.73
